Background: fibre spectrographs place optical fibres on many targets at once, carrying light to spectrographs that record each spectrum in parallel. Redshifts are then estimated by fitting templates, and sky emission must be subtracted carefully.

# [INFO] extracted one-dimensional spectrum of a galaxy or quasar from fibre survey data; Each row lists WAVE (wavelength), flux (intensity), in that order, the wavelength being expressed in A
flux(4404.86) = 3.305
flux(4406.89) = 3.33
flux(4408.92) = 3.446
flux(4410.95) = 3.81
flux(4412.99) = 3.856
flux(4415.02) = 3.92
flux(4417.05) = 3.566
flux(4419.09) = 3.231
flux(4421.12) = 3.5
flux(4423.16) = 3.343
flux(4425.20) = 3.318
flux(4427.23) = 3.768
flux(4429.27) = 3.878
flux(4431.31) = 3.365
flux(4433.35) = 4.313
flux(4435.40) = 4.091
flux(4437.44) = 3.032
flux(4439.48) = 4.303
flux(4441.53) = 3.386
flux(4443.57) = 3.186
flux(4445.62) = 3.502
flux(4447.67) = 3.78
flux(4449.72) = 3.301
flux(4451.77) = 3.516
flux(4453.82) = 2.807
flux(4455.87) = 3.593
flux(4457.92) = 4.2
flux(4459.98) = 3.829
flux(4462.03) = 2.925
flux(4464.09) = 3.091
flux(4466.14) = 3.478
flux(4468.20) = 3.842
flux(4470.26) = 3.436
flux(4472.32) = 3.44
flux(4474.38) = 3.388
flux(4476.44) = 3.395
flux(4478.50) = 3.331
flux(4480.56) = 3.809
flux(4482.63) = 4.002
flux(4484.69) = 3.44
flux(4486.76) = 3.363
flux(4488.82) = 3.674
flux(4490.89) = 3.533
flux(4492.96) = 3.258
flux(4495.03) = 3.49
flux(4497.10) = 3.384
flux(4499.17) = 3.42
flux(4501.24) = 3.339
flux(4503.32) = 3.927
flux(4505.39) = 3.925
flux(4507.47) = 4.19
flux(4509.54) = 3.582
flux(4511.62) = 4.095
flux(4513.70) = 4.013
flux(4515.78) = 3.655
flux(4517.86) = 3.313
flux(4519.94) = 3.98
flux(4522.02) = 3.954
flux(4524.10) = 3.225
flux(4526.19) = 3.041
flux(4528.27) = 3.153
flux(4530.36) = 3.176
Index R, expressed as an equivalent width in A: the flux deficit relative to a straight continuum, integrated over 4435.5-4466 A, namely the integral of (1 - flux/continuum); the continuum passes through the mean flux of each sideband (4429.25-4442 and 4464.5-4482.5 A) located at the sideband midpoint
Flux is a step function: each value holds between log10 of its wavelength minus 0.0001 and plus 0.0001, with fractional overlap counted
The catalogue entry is 1.6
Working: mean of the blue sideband 3.77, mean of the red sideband 3.52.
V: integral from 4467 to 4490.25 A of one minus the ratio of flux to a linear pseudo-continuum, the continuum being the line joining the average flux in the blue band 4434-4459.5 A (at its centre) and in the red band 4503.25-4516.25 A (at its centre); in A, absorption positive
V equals 1.2 A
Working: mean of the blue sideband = 3.57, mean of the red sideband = 3.92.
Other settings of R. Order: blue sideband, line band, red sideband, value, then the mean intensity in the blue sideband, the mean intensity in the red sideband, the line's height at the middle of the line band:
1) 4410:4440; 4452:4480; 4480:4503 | 1.0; 3.68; 3.53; 3.58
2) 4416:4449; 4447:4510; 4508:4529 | 1.3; 3.6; 3.62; 3.61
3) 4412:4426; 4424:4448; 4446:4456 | -1.4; 3.54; 3.39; 3.46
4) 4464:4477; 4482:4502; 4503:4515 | 1.3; 3.47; 3.95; 3.74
